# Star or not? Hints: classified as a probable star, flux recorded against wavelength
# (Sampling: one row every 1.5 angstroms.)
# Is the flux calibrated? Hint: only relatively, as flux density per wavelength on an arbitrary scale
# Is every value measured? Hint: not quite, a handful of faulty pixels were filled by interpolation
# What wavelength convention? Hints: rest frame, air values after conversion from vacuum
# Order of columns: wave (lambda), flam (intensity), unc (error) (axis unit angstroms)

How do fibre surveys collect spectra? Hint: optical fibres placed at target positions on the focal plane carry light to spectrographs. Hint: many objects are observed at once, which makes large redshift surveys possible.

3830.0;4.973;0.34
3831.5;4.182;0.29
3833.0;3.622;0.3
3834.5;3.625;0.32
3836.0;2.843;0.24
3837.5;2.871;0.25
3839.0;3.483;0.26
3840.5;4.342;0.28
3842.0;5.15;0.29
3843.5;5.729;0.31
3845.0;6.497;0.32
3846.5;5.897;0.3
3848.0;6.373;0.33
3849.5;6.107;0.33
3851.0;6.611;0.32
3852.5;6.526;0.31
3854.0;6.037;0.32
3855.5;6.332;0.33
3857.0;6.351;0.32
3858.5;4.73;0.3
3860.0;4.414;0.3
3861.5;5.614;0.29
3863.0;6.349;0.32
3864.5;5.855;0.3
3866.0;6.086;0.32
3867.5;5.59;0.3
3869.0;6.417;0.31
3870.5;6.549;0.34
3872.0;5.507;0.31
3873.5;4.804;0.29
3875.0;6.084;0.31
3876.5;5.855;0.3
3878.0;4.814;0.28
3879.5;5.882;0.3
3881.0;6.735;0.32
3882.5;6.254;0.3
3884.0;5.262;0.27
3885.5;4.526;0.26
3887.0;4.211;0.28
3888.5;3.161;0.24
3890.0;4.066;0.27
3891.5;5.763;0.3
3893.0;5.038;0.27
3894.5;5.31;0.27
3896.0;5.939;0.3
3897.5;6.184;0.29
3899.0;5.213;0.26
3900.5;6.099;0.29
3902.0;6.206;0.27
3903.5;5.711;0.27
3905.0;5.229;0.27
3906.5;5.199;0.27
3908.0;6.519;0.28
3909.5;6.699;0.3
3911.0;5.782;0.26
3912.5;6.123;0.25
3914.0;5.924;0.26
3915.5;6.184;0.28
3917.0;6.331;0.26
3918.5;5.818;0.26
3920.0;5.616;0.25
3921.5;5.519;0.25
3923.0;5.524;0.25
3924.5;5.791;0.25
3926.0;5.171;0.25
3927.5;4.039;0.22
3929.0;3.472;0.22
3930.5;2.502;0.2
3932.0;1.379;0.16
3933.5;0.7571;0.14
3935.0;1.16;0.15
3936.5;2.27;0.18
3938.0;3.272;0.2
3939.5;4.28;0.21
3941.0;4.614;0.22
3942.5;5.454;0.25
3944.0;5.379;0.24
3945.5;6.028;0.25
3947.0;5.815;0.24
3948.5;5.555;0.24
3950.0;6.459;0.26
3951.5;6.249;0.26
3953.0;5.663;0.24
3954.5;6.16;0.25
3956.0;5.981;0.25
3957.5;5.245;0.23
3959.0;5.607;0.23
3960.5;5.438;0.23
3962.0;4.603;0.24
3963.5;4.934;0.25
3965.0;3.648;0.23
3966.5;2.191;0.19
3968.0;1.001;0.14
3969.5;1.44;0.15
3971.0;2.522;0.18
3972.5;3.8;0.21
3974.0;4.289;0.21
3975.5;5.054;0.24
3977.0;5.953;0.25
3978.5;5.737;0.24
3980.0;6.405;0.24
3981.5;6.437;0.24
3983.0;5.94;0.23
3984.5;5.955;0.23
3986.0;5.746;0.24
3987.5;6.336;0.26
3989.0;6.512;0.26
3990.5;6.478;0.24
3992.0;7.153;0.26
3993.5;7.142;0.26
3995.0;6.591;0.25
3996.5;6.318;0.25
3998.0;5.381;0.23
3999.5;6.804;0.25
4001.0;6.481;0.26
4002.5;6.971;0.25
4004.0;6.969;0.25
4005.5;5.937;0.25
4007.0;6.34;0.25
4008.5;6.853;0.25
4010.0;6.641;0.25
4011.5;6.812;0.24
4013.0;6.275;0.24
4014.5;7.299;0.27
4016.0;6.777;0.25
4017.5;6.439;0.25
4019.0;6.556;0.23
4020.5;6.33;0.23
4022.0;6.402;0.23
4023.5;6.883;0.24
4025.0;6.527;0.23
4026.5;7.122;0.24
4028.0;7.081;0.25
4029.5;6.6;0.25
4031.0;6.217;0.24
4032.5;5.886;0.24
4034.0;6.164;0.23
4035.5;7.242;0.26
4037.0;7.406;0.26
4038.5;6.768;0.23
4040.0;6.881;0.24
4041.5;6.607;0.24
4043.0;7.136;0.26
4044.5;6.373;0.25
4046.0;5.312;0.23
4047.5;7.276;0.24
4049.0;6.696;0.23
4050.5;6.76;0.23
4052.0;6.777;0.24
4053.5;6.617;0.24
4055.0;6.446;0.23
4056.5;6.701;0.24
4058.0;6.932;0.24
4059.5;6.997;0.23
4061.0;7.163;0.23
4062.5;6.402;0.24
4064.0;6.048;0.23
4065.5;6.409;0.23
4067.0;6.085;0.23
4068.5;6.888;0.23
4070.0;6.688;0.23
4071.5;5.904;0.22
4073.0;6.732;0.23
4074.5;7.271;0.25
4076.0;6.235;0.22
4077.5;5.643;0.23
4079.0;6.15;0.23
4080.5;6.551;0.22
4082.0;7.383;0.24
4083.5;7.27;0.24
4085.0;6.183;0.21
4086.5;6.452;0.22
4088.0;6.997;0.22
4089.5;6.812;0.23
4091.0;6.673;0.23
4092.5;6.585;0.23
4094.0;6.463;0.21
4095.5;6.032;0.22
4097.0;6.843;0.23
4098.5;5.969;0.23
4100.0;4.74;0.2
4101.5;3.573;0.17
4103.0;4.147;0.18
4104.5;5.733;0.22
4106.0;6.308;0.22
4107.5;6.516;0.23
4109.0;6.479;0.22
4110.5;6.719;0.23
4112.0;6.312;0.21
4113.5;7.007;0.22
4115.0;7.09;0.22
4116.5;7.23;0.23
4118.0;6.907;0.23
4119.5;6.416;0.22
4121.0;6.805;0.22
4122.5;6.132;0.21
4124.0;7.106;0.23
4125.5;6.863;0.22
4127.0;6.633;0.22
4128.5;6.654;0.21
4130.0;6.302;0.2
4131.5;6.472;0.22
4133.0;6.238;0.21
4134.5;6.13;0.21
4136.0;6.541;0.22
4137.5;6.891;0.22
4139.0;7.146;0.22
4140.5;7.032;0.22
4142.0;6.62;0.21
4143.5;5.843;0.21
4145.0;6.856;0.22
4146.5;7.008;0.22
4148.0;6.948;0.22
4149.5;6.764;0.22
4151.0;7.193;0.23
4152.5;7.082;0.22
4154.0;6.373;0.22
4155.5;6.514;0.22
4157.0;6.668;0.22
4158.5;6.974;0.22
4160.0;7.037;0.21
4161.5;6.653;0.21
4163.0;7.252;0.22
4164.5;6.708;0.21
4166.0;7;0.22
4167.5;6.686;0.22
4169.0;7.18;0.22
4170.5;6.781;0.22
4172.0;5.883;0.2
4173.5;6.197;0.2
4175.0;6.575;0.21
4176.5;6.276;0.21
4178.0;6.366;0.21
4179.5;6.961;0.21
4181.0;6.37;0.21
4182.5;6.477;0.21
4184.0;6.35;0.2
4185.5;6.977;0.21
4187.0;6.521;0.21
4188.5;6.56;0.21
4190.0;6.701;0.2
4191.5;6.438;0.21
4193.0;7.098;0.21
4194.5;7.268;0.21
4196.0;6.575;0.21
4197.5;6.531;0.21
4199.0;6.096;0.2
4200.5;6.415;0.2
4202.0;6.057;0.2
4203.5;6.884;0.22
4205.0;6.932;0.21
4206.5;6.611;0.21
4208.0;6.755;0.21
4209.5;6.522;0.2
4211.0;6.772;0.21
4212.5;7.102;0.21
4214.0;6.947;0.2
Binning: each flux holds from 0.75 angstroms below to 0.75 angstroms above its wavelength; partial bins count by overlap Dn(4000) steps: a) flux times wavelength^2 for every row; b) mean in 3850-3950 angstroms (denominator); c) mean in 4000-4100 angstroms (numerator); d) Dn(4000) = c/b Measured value 1.4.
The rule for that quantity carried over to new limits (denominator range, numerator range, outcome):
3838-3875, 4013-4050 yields 1.27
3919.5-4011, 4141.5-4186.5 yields 1.44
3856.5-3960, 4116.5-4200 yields 1.44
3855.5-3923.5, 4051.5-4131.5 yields 1.27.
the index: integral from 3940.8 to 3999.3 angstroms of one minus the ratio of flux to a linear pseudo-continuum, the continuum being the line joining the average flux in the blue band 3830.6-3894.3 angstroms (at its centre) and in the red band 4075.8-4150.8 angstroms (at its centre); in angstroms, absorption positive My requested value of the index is 4.6 angstroms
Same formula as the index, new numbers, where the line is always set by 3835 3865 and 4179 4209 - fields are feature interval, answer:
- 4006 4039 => -3.6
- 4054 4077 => -1.6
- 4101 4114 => 0.9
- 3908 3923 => -1.0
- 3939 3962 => 0.7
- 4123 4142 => -0.8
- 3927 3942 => 7.6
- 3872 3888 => 0.2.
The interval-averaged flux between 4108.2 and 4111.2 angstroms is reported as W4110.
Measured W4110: 6.6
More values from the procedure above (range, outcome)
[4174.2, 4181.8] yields 6.51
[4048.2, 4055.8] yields 6.66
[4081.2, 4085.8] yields 6.94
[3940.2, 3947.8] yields 5.45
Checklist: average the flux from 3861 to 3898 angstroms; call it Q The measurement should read 5.51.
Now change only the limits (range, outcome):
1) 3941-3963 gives 5.64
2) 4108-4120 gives 6.77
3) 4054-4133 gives 6.44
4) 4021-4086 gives 6.62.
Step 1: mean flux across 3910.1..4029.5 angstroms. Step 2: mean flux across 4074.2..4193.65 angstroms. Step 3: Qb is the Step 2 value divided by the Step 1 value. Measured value 1.2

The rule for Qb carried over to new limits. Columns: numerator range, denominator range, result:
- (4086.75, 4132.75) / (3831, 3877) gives 1.18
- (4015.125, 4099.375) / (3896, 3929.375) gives 1.16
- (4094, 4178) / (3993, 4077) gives 0.98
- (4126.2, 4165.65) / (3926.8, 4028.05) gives 1.26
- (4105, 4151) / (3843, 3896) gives 1.18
